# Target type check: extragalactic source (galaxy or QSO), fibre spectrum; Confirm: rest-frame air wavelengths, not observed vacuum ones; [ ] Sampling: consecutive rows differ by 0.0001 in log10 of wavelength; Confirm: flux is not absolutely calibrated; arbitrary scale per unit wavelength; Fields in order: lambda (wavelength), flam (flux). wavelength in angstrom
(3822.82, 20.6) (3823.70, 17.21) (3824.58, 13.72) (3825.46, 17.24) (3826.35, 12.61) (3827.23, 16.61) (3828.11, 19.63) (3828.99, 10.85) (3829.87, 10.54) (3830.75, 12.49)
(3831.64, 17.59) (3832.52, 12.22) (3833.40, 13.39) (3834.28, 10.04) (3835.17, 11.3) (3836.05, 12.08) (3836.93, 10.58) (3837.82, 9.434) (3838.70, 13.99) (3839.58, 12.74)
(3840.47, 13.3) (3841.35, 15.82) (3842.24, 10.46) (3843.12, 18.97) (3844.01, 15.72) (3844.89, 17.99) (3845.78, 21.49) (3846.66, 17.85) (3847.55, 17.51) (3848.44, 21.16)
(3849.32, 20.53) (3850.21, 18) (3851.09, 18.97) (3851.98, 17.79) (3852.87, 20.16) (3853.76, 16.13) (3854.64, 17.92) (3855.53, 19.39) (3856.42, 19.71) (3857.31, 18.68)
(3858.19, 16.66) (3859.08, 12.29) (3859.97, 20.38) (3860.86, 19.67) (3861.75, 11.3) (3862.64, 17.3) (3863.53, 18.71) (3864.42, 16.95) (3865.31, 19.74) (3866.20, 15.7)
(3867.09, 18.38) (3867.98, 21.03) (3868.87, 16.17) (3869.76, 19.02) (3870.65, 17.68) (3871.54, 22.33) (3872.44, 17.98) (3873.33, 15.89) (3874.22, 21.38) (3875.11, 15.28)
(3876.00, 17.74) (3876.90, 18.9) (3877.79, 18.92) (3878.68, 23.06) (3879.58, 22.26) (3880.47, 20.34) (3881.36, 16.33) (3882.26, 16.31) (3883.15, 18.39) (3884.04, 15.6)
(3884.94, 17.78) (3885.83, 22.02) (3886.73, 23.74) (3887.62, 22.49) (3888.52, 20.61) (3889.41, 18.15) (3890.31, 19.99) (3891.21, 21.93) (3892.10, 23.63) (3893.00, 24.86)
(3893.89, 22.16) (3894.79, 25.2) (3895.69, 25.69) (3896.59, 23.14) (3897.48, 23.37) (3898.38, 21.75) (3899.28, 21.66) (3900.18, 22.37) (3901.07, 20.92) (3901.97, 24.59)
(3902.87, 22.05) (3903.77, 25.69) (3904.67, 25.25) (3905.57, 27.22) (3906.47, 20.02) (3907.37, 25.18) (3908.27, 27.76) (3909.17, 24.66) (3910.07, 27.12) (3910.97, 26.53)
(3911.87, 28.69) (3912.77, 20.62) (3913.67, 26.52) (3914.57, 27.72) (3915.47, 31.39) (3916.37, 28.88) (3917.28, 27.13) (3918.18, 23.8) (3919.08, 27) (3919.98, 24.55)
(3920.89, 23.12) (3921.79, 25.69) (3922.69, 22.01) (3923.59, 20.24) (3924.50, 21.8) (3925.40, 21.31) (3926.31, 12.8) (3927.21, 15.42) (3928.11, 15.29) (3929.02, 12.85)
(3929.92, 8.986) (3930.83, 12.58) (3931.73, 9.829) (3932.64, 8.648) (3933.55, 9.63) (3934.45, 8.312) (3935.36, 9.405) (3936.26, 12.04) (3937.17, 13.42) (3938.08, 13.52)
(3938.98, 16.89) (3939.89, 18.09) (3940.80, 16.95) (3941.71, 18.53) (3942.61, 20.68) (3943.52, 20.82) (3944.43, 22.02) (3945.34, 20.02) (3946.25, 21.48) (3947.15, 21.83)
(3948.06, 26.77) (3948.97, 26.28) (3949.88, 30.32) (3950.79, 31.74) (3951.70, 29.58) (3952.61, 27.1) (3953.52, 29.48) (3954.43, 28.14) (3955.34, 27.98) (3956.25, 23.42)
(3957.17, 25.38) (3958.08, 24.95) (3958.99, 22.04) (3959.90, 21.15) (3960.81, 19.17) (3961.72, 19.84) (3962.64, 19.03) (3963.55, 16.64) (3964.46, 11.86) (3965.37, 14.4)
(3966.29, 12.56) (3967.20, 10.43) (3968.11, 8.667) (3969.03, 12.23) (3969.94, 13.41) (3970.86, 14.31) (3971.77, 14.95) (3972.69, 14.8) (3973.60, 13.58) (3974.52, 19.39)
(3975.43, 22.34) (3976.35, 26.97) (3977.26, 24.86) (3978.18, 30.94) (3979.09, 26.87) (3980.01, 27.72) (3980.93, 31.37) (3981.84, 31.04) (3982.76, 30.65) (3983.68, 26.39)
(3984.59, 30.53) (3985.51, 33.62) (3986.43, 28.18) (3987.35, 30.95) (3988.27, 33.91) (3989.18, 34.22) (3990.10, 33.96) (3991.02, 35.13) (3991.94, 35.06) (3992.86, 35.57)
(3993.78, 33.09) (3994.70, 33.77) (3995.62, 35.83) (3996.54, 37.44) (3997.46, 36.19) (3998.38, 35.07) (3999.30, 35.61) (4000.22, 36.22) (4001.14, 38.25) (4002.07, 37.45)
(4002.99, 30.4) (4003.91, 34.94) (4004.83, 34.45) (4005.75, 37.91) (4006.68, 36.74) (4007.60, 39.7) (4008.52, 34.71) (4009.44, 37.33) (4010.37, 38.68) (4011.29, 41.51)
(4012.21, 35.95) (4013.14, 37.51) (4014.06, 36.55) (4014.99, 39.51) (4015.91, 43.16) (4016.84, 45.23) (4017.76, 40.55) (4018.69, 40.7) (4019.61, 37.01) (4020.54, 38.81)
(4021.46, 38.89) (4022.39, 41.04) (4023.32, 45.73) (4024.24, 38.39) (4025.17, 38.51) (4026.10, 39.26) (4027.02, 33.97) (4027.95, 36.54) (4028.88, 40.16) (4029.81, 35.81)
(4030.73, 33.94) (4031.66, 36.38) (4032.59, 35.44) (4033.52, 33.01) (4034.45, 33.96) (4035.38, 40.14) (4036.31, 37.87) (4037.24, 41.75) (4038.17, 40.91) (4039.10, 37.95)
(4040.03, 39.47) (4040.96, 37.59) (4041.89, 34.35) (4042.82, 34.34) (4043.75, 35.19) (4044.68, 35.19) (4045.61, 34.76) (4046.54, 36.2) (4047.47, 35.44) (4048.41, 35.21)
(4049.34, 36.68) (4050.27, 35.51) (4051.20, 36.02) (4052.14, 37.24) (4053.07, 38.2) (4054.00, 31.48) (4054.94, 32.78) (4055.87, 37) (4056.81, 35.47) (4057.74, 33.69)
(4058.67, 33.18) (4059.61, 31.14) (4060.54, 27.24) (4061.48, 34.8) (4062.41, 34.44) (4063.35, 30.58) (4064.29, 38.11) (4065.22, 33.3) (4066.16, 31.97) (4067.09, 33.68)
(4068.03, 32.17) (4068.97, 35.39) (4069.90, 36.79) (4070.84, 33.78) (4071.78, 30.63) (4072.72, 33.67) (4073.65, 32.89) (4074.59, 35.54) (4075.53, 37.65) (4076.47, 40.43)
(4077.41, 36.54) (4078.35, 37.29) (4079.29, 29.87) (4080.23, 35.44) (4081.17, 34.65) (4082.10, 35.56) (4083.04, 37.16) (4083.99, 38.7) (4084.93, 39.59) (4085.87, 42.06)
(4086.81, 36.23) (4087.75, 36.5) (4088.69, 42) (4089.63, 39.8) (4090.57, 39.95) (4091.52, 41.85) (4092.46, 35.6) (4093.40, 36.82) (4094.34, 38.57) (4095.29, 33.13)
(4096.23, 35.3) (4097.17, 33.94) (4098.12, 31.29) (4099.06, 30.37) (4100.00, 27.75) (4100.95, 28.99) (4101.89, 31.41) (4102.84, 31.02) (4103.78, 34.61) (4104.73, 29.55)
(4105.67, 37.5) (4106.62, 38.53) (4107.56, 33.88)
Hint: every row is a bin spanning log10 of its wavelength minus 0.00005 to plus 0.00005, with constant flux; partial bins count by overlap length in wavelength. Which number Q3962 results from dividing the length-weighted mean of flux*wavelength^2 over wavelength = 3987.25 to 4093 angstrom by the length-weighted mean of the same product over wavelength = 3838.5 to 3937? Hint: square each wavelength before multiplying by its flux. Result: 2.00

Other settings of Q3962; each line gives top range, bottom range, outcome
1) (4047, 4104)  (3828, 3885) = 2.32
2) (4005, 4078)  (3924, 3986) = 1.90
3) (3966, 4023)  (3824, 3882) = 2.03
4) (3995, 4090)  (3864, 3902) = 1.95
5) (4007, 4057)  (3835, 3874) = 2.41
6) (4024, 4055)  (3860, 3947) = 1.94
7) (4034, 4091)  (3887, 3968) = 1.81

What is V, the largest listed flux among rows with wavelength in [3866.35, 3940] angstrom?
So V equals 31.39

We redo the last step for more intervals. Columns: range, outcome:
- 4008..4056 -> 45.73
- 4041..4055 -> 38.2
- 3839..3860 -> 21.49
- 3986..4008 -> 39.7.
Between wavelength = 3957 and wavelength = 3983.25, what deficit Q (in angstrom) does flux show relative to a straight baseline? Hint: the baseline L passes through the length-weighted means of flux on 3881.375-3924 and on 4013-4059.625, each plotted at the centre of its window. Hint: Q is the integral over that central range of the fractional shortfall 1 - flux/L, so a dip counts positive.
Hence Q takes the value 9.0 angstrom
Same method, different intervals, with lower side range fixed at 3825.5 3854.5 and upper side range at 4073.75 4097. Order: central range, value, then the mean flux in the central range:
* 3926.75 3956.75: 6.80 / 19.1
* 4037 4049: -1.18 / 36.7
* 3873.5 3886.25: 0.04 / 18.8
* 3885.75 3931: -3.14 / 22.8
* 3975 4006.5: -4.13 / 32.6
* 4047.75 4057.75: -0.34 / 35.4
